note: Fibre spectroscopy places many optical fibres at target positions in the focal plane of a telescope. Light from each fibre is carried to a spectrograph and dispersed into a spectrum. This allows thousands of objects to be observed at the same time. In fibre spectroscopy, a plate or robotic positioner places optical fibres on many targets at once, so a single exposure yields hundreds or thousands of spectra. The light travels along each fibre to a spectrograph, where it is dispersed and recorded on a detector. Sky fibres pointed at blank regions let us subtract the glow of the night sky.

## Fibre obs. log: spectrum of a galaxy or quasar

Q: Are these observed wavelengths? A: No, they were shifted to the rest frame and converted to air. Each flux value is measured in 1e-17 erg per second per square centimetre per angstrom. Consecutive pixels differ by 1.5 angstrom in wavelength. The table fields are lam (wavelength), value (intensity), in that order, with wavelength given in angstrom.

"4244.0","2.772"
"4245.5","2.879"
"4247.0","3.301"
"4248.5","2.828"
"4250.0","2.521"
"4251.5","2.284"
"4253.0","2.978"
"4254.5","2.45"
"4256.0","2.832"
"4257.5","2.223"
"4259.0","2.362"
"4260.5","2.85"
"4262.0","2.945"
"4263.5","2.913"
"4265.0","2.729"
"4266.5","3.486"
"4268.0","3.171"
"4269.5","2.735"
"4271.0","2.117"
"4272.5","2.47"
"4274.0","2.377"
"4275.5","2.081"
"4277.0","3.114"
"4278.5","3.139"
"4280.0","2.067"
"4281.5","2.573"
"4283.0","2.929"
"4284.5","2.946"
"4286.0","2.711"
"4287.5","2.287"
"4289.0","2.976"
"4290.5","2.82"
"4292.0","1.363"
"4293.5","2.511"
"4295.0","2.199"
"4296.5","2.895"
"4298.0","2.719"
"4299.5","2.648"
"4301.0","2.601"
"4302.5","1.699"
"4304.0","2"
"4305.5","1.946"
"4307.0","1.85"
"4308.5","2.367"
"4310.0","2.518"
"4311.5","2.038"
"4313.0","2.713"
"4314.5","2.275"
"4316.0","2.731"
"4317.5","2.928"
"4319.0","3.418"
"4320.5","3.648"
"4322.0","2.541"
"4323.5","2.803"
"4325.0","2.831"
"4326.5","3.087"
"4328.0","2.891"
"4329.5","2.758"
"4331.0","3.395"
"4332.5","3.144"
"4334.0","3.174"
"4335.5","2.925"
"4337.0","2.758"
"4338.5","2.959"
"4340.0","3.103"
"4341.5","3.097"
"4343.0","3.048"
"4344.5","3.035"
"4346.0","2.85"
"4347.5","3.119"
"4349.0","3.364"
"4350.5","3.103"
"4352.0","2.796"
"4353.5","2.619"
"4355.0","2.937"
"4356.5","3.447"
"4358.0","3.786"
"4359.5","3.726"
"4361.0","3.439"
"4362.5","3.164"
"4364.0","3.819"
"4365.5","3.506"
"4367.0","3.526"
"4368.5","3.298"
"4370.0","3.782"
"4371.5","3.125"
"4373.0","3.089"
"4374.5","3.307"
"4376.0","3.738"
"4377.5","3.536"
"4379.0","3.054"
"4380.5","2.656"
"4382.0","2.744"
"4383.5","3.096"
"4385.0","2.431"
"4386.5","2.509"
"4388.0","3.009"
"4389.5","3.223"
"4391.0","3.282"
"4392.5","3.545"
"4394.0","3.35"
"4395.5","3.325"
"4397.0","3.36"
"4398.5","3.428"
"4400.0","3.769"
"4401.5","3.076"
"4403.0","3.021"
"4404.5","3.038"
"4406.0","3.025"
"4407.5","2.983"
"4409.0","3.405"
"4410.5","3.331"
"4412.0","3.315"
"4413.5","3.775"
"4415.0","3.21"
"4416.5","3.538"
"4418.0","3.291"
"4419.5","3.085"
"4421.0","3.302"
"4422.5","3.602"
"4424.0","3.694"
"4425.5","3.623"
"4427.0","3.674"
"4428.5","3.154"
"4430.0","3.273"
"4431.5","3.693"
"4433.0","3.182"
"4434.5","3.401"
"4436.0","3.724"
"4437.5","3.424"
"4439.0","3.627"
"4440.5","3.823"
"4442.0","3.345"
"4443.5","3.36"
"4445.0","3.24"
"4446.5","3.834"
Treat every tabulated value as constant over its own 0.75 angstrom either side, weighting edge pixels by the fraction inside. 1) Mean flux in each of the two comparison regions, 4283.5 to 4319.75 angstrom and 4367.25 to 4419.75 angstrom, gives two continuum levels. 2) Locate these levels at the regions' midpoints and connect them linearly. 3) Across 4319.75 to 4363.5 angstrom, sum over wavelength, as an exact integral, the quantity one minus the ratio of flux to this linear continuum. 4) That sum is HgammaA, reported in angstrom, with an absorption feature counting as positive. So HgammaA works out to -4.6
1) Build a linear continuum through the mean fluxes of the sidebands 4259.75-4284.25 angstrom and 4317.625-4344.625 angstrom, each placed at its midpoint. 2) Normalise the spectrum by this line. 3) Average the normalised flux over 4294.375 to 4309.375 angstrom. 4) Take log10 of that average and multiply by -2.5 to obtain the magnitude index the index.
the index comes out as 0.25 mag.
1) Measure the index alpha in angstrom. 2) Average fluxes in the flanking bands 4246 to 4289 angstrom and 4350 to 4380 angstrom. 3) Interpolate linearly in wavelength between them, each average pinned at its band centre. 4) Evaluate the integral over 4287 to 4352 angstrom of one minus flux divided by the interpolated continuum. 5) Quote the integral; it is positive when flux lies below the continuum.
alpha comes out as 6.8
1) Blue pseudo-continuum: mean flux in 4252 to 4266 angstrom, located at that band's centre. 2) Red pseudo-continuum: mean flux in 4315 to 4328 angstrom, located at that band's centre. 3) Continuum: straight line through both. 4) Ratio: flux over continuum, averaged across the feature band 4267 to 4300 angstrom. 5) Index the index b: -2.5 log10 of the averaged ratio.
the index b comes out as 0.089 mag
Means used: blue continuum 2.7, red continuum 2.98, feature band 2.59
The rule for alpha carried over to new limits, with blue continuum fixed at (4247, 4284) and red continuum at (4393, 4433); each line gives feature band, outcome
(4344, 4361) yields -0.51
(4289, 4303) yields 1.97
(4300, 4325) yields 3.35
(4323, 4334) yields -0.11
